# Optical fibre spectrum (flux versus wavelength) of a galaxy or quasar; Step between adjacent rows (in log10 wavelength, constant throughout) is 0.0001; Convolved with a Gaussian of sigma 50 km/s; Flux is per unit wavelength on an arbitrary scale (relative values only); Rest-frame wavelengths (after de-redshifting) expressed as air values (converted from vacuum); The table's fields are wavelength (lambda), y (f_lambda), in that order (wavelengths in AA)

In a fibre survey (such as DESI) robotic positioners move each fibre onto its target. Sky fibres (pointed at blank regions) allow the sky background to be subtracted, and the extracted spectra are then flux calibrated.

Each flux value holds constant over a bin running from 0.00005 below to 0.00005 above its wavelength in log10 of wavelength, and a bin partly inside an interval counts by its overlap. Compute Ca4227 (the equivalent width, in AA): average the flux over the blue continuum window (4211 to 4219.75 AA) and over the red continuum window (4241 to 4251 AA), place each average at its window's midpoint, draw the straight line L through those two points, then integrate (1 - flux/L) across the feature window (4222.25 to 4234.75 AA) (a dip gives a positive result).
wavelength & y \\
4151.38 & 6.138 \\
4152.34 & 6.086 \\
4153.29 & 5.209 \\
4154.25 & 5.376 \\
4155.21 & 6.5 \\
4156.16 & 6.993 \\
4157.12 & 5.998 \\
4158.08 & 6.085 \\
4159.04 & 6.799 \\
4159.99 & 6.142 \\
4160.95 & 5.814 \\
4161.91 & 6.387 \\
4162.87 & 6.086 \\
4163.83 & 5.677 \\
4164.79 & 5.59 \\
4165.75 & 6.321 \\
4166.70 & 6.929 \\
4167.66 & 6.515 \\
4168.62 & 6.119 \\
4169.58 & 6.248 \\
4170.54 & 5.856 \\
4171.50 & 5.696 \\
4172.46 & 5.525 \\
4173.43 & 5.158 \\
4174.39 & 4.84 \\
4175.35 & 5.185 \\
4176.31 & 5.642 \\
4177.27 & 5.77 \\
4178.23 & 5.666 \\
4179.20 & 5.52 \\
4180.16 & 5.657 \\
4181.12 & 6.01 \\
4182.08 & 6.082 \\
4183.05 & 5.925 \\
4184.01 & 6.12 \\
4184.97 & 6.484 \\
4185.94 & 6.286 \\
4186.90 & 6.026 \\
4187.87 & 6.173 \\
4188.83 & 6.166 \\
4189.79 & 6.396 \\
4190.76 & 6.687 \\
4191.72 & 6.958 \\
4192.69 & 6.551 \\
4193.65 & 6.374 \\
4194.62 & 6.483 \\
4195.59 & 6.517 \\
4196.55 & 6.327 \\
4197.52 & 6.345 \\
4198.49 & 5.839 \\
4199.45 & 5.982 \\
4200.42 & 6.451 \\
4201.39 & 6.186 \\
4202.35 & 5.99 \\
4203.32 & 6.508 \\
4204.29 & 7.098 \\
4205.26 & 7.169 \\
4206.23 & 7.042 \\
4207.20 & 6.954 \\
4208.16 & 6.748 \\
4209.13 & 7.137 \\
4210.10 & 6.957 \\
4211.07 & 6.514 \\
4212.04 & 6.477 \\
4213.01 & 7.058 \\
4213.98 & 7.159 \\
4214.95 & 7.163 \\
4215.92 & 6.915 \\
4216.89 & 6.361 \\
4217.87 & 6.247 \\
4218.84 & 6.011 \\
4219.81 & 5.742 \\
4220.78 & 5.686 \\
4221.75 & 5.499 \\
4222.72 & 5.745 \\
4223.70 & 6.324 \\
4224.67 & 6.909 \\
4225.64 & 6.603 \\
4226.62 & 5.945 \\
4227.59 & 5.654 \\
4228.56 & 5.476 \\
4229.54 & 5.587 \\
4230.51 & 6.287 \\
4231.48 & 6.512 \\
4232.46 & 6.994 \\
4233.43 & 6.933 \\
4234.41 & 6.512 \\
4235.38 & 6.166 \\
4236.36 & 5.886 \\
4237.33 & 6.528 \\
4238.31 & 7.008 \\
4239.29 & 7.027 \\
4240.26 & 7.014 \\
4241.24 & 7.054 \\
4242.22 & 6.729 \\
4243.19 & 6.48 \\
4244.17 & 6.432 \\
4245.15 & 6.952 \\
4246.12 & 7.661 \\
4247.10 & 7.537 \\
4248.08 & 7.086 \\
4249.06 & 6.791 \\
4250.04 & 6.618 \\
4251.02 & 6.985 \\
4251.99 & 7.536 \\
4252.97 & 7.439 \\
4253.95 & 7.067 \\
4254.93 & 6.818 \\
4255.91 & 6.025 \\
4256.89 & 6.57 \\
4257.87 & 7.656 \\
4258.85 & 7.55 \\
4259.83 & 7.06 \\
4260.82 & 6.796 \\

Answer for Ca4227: 0.9 AA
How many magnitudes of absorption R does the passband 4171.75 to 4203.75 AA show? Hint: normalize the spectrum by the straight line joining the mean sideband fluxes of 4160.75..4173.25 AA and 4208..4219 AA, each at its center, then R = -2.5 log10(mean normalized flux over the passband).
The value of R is 0.05 mag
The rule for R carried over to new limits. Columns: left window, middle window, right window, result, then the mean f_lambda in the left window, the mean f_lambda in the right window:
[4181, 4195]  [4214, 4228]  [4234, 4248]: 0.065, 6.32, 6.8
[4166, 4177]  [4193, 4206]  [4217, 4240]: -0.070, 5.81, 6.24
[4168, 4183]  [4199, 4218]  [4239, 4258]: -0.076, 5.68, 6.96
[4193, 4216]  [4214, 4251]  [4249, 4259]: 0.056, 6.64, 7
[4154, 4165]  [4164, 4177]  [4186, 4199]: 0.073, 6.15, 6.37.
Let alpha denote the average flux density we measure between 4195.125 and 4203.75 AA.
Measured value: 6.24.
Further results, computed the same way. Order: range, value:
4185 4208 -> 6.46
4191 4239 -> 6.44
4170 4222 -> 6.25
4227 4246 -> 6.51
